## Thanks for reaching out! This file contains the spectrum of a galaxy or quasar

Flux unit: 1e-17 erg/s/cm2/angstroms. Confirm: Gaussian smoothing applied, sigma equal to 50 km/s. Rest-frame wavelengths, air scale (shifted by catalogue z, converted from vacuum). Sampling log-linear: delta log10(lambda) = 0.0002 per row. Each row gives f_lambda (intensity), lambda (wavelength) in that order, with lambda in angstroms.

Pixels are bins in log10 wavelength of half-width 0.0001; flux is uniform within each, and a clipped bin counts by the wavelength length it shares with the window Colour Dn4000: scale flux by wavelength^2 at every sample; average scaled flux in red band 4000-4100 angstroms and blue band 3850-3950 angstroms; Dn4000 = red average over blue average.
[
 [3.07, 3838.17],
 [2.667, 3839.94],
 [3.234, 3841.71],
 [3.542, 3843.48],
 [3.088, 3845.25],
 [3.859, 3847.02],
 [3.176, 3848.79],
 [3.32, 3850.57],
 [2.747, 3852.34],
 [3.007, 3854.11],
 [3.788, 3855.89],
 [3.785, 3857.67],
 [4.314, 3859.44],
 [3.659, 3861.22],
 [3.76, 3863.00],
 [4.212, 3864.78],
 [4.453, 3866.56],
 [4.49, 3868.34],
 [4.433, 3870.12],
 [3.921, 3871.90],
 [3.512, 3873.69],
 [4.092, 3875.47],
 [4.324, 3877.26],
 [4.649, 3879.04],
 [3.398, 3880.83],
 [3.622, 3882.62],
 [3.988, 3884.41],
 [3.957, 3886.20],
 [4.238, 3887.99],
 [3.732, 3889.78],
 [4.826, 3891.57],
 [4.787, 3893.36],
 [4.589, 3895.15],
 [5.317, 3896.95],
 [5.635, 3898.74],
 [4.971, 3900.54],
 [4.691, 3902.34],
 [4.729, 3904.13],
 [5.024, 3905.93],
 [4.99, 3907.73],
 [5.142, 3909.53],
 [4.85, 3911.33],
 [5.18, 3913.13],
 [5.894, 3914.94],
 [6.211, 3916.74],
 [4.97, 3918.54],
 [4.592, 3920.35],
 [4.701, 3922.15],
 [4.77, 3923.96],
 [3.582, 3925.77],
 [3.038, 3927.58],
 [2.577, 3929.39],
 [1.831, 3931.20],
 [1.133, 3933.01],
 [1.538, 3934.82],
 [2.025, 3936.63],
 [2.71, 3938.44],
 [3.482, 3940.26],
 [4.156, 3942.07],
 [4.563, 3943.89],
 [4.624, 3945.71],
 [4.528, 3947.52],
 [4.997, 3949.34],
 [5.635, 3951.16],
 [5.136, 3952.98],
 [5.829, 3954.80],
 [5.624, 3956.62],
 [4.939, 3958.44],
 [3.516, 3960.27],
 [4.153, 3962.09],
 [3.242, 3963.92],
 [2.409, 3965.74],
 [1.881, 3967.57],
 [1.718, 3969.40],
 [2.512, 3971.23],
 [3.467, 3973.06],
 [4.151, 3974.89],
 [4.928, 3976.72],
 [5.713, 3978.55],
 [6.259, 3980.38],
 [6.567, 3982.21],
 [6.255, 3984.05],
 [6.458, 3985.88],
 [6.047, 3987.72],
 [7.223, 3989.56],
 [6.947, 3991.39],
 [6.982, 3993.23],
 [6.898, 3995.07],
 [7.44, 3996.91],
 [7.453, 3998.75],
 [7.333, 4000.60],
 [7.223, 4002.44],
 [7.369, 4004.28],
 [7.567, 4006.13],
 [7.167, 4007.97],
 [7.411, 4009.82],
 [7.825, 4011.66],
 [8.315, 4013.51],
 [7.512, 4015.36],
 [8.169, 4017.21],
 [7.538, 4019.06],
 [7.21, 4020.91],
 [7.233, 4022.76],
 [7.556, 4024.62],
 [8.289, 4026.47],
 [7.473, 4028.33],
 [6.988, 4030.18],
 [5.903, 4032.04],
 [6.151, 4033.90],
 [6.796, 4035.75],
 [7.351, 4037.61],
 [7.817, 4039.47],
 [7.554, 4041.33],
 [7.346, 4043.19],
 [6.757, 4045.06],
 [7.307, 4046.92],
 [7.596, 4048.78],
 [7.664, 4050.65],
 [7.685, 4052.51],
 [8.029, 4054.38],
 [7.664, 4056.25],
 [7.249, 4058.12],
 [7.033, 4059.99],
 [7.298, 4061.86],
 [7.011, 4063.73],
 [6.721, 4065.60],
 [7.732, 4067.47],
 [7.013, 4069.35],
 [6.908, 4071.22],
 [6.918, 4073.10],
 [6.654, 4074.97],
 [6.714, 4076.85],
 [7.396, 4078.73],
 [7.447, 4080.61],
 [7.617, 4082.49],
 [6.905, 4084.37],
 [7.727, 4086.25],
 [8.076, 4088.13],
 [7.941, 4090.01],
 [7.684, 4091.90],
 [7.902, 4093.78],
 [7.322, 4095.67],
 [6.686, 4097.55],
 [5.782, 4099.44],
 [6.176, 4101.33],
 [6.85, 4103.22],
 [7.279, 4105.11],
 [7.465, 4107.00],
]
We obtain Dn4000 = 1.92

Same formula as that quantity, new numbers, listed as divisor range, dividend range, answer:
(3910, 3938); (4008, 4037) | 2.04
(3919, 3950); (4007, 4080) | 2.22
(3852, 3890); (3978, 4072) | 1.98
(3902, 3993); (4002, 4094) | 1.74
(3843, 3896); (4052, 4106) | 2.05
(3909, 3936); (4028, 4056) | 1.94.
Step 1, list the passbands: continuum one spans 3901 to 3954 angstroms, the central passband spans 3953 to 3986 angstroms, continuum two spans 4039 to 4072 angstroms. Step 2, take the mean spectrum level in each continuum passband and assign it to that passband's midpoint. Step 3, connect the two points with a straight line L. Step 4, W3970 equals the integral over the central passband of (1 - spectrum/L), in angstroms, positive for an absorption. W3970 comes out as 5.3 angstroms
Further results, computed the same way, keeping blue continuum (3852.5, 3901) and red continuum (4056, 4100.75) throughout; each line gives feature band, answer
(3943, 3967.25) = 3.9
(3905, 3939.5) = 6.3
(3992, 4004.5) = -2.5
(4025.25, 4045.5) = -1.8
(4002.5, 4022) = -4.3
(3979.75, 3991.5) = -1.4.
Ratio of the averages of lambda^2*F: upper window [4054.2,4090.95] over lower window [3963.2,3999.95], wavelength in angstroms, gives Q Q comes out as 1.45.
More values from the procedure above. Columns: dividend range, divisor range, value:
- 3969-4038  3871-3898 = 1.68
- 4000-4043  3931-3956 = 2.01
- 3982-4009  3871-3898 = 1.76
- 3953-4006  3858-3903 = 1.33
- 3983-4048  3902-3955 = 1.79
